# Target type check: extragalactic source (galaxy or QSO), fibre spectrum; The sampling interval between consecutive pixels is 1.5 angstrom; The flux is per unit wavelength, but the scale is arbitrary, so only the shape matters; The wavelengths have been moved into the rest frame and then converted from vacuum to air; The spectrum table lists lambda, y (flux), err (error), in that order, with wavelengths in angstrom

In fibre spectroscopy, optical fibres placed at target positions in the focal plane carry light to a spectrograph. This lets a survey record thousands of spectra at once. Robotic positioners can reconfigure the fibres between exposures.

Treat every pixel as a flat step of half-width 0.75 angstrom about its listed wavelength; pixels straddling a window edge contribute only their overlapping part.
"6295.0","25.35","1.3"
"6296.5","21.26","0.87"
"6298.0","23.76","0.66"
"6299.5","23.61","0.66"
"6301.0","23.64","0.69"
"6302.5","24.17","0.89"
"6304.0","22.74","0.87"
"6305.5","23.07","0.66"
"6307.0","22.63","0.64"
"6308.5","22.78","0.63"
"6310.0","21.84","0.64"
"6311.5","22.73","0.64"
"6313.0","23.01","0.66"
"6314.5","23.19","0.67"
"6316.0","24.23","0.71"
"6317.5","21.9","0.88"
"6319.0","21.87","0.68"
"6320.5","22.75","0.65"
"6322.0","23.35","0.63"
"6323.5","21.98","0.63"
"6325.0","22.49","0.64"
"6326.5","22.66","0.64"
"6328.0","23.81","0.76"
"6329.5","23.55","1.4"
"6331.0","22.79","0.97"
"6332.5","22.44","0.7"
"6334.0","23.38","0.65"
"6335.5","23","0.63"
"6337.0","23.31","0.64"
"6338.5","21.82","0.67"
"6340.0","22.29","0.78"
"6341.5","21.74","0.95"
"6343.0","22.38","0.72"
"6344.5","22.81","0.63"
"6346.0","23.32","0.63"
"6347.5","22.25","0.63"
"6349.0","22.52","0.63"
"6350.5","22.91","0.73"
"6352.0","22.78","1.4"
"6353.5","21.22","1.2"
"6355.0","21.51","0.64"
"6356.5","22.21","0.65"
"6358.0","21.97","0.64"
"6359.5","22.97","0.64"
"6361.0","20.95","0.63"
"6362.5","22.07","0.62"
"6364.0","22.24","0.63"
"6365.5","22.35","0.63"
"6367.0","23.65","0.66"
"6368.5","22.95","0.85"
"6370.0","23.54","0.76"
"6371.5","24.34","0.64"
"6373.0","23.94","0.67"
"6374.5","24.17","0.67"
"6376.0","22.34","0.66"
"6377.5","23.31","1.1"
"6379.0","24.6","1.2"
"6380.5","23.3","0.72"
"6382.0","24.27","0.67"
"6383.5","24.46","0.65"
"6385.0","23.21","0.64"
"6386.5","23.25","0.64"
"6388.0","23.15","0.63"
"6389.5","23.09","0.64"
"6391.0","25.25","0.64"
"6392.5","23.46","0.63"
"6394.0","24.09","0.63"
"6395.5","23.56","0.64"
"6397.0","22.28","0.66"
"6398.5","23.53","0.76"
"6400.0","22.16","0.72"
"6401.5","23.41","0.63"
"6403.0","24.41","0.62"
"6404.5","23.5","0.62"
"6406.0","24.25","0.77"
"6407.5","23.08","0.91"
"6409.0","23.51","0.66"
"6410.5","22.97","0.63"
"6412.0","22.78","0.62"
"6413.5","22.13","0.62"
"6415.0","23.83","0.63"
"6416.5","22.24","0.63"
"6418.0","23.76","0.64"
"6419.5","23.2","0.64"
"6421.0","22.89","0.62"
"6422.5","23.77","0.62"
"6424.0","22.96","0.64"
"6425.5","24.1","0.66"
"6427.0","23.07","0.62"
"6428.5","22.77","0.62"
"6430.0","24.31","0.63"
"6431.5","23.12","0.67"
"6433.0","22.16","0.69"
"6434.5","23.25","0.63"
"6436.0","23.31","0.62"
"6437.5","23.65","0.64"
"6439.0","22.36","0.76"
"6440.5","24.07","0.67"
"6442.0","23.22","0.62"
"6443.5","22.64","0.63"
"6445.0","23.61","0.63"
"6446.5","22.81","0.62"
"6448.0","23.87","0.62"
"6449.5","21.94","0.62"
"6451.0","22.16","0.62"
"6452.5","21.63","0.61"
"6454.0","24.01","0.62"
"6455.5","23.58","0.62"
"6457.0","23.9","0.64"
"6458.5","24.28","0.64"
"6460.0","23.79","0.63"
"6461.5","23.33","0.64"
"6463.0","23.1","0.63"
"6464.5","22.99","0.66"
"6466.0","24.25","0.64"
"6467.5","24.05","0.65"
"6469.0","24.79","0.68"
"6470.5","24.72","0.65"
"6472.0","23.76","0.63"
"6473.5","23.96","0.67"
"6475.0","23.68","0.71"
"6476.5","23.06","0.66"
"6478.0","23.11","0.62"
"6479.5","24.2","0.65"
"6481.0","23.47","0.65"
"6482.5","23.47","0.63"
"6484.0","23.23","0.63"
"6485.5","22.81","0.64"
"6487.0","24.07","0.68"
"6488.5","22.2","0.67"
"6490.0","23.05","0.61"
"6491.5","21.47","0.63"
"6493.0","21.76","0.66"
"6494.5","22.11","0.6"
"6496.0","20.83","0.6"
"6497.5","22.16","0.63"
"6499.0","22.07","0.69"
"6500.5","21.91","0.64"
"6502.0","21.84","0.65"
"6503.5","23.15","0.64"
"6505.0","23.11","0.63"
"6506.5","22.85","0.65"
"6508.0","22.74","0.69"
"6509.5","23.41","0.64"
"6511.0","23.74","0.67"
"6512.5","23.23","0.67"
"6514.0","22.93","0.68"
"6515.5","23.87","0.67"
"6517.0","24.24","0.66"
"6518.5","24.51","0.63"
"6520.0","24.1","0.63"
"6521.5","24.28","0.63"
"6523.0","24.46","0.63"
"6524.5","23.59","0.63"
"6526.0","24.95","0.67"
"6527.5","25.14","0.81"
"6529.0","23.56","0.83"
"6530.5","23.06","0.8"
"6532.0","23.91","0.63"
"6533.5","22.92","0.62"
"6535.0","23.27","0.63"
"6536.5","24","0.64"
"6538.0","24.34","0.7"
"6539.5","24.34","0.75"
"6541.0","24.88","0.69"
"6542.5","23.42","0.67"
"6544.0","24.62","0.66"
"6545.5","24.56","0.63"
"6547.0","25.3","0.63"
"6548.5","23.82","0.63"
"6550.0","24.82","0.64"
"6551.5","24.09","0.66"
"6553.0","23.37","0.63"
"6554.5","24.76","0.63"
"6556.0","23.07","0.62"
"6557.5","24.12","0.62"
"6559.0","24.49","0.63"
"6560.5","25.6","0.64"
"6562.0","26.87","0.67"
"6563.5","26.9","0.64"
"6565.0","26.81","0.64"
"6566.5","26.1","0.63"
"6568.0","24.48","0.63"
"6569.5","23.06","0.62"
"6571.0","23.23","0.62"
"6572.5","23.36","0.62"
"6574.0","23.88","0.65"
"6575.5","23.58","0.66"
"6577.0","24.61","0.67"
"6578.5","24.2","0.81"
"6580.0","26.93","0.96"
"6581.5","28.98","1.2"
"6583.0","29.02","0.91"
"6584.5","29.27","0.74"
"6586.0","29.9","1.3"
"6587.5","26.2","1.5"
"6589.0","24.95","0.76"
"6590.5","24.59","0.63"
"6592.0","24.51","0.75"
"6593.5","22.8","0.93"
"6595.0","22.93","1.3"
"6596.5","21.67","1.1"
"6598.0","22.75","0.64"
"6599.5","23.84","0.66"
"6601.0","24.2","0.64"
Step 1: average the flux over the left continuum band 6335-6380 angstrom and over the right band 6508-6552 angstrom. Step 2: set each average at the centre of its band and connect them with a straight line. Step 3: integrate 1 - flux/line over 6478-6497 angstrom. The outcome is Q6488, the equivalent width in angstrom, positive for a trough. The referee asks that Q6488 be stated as 0.8 angstrom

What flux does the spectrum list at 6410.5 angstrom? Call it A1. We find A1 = 22.97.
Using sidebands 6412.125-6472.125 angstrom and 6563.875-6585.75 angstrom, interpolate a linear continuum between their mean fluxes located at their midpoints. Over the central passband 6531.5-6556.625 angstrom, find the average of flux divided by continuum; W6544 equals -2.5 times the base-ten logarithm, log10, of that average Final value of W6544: 0.045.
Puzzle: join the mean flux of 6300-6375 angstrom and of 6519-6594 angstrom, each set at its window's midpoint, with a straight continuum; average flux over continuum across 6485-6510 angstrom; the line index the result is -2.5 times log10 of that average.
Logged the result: 0.086 mag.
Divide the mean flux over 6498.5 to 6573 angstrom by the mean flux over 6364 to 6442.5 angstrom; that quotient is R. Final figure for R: 1.0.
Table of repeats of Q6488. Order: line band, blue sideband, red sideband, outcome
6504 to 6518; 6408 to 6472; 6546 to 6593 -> 0.60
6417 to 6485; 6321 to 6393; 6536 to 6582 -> 1.04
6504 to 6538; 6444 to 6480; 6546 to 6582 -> 0.76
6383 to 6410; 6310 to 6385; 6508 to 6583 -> -0.33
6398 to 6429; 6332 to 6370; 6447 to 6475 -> -0.23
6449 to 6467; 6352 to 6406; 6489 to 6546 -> 0.01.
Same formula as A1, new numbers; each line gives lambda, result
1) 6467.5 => 24.05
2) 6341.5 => 21.74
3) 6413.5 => 22.13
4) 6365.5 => 22.35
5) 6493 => 21.76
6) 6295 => 25.35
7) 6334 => 23.38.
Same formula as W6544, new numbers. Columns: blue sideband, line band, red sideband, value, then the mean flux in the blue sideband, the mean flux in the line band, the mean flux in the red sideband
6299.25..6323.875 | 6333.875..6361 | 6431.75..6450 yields 0.027 mag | 22.9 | 22.4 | 23.1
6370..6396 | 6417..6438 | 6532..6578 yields 0.029 mag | 23.7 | 23.3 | 24.4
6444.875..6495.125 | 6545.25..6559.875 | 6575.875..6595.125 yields 0.047 mag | 23.3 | 24.2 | 26.1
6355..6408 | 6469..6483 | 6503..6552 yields -0.004 mag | 23.3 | 23.8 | 23.9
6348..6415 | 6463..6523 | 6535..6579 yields 0.035 mag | 23.1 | 23.2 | 24.5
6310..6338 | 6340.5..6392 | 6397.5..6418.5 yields 0.004 mag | 22.9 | 23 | 23.2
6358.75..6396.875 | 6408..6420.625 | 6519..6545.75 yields 0.022 mag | 23.4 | 23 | 24.1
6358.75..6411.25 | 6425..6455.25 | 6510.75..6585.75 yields 0.032 mag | 23.4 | 23.1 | 24.7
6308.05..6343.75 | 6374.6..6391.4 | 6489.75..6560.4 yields -0.032 mag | 22.7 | 23.6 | 23.6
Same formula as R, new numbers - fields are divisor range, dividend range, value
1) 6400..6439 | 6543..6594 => 1.08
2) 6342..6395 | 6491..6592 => 1.05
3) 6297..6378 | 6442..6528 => 1.02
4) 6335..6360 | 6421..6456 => 1.03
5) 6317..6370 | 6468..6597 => 1.07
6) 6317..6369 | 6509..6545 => 1.06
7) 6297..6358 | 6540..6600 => 1.10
